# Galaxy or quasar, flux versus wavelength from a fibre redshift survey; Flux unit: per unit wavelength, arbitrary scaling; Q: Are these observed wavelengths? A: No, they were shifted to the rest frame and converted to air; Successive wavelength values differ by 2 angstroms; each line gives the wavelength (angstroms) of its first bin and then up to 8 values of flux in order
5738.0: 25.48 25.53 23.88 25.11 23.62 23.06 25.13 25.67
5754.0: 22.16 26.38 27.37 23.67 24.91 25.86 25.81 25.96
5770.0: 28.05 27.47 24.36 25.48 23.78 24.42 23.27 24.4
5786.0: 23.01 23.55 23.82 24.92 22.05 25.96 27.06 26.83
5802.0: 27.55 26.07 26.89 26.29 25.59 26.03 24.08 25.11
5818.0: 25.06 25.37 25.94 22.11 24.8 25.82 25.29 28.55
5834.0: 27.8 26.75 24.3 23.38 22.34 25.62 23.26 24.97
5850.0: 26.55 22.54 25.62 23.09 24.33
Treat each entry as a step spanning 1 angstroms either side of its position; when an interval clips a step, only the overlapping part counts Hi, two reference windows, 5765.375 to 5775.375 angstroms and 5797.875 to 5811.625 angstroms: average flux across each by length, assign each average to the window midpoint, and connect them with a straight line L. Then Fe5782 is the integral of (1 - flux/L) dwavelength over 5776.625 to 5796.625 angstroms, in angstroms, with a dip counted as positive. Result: 1.9 angstroms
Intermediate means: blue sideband 26.3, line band 23.9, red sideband 26.6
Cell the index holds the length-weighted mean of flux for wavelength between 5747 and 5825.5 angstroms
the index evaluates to 25.1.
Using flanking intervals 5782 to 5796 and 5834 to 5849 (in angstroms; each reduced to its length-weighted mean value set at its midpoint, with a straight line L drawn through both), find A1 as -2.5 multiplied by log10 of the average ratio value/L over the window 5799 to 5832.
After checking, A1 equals -0.06 mag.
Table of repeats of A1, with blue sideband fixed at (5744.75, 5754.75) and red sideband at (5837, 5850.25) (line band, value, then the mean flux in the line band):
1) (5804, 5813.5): -0.08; 26.1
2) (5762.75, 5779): -0.08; 25.8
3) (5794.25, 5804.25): -0.10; 26.4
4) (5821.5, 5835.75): -0.07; 25.8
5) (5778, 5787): 0.01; 23.8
